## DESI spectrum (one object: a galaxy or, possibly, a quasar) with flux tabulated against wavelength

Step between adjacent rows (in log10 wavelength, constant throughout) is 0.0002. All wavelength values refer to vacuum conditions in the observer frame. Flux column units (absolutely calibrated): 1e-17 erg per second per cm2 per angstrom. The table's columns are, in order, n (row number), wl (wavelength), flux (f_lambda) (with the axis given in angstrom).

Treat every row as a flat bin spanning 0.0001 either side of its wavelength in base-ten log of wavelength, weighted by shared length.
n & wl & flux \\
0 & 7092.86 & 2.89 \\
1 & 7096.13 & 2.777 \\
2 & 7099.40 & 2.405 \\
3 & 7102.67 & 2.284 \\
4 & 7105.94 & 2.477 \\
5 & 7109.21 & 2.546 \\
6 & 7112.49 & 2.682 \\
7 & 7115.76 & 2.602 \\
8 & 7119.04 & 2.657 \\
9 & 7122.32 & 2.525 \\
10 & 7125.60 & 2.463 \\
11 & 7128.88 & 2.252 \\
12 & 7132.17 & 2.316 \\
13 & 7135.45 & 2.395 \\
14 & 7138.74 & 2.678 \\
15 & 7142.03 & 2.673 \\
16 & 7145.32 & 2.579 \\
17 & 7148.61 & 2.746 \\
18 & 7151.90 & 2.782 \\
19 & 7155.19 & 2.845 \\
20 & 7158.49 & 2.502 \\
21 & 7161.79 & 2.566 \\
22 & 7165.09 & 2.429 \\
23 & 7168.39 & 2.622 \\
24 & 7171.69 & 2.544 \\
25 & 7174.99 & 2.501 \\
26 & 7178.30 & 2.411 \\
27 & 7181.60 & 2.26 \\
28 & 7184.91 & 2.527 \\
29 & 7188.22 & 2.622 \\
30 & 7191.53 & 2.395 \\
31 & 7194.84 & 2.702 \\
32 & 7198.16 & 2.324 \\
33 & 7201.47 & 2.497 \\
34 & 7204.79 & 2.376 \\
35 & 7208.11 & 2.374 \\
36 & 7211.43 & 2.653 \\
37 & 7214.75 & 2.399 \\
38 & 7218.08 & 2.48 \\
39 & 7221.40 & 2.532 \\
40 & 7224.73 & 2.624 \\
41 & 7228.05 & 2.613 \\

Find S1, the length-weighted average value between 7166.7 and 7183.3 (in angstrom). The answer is 2.47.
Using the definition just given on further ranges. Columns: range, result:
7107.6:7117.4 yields 2.61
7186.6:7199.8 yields 2.51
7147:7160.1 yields 2.72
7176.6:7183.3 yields 2.34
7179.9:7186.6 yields 2.4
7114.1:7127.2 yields 2.56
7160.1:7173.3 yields 2.54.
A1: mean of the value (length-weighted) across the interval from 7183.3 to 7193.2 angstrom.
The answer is 2.52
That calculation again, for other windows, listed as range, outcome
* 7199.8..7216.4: 2.46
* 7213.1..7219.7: 2.44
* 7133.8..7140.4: 2.54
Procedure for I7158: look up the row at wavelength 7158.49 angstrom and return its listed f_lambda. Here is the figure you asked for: 2.502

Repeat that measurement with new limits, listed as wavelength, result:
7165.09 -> 2.429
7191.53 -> 2.395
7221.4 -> 2.532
